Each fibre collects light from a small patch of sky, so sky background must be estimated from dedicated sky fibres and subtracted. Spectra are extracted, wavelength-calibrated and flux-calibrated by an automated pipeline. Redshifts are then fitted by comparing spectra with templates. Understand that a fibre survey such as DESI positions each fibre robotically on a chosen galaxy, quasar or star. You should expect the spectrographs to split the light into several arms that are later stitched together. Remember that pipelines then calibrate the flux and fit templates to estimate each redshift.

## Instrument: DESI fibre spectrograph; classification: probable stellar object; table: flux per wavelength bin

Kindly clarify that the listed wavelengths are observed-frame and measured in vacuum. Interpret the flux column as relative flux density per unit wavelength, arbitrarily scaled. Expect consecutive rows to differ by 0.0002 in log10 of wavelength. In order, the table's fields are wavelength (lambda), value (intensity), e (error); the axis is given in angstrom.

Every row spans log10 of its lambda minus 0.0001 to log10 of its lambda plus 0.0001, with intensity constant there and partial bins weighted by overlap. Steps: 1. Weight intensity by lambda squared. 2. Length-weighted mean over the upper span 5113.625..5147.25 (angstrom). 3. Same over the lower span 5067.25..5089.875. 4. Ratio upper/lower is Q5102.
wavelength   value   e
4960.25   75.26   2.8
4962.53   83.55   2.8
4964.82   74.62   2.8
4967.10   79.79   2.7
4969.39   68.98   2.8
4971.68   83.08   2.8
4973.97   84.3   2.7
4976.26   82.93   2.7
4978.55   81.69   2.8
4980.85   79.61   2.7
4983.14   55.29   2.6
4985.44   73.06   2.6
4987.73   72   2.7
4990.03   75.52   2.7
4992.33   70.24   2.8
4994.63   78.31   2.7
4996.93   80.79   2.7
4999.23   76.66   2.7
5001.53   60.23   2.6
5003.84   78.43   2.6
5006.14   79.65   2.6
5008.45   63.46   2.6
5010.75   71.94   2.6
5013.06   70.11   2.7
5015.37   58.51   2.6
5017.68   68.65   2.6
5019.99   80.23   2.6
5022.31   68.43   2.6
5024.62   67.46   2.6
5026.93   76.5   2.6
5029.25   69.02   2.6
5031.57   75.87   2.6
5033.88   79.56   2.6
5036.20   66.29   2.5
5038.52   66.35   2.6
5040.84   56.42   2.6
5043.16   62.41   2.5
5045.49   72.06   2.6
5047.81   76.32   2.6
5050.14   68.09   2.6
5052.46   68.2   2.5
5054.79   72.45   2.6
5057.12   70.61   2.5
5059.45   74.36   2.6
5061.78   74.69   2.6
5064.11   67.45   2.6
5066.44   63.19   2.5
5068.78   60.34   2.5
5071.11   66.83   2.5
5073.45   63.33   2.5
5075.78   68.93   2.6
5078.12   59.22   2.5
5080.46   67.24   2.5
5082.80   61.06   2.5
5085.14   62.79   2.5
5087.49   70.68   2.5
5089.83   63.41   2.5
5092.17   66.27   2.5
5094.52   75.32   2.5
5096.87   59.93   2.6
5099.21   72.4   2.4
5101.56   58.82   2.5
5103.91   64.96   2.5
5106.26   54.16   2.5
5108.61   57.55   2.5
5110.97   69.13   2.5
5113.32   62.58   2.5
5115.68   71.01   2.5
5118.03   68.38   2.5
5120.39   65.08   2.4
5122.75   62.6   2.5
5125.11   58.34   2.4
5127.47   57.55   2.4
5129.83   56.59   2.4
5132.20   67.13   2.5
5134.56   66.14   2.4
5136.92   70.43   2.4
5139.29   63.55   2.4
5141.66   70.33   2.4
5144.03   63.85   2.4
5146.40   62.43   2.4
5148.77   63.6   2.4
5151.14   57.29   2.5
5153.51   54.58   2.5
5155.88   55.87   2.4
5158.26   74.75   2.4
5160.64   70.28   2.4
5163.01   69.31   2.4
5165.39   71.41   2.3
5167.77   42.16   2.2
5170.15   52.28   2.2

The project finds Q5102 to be 1.0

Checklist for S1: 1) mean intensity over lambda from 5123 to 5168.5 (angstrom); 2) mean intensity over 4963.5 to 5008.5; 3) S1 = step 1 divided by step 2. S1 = 0.8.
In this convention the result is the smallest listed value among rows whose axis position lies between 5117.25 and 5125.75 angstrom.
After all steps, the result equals 58.34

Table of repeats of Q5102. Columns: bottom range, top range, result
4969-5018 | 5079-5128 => 0.91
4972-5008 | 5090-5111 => 0.89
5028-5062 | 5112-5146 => 0.95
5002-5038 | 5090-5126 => 0.94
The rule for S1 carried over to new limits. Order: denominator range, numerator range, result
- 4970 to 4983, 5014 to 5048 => 0.87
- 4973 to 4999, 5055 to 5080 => 0.89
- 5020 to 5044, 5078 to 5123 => 0.93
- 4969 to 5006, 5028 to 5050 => 0.92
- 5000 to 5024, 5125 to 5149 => 0.91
